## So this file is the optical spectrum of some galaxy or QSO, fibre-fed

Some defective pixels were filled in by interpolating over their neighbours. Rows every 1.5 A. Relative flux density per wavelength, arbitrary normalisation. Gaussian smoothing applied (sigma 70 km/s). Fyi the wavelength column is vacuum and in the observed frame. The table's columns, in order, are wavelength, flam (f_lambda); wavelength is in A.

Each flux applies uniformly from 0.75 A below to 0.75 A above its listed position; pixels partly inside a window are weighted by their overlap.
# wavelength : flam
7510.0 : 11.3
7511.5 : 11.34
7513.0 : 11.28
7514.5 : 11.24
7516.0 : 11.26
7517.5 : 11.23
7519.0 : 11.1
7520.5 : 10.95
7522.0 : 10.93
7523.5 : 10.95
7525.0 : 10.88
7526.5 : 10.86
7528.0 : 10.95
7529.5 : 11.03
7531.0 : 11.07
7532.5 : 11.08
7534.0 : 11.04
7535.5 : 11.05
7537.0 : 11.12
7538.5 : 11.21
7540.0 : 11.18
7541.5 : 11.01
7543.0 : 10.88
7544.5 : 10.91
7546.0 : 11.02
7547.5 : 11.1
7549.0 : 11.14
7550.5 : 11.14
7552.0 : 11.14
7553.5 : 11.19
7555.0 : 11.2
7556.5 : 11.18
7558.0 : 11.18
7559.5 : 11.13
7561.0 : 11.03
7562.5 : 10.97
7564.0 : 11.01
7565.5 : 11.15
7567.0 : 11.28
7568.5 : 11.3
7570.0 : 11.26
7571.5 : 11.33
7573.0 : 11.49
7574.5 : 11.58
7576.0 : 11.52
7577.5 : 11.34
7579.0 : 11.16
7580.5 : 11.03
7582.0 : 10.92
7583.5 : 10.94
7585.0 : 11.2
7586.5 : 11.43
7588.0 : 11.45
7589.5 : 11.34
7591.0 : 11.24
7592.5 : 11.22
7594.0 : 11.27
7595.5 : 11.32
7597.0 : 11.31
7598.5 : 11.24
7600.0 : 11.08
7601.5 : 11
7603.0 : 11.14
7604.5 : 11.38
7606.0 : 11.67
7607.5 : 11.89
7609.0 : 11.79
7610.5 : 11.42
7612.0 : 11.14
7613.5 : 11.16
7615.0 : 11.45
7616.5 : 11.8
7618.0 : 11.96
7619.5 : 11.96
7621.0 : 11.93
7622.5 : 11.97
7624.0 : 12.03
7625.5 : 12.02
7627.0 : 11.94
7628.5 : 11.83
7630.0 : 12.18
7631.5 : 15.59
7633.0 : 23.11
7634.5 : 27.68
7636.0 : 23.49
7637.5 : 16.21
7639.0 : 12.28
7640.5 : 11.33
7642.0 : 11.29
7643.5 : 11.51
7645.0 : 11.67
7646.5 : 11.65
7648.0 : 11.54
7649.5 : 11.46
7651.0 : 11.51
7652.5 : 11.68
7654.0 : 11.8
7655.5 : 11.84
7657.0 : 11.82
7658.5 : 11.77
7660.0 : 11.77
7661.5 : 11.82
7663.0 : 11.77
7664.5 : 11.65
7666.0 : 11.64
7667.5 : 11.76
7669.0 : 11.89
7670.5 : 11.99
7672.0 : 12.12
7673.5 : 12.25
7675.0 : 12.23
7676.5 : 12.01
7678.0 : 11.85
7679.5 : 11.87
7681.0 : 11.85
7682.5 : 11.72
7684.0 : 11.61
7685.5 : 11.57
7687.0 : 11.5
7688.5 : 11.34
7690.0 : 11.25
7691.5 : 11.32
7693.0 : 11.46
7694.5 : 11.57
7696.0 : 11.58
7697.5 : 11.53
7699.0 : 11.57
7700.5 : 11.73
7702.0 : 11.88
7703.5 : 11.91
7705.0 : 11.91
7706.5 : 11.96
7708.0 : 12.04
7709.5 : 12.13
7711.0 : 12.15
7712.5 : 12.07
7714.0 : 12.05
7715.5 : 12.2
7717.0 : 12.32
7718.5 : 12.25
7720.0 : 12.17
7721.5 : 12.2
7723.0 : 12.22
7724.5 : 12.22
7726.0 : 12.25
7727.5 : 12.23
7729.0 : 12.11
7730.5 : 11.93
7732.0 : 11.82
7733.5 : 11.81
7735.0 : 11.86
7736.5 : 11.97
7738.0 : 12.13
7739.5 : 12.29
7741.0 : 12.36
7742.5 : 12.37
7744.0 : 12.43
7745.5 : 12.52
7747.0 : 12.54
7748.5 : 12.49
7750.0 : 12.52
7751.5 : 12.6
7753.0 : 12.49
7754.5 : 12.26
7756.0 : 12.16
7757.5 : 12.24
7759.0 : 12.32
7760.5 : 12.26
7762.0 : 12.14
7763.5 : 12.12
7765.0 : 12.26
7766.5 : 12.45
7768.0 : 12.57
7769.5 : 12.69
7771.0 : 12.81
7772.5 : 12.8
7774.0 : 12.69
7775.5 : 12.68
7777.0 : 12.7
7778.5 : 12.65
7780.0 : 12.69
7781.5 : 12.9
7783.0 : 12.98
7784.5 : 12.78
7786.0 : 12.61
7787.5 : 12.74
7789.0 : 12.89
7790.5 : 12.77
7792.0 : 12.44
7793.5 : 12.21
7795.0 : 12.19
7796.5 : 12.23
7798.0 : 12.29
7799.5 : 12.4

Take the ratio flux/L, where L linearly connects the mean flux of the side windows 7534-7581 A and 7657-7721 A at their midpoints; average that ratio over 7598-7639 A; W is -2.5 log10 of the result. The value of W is -0.17 mag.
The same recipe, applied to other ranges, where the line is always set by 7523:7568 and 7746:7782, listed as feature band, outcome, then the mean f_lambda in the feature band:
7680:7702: 0.043 mag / 11.6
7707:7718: 0.002 mag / 12.1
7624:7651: -0.226 mag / 14.4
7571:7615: 0.007 mag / 11.3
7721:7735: 0.017 mag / 12.1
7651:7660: 0.003 mag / 11.8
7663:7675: -0.003 mag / 11.9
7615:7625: -0.032 mag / 11.9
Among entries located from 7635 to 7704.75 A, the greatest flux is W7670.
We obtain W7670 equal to 23.49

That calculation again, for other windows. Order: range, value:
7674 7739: 12.32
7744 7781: 12.81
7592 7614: 11.89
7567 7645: 27.68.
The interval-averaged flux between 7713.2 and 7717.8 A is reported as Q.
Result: 12.2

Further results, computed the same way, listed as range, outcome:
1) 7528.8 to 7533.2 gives 11.1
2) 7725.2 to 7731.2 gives 12.1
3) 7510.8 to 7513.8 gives 11.3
